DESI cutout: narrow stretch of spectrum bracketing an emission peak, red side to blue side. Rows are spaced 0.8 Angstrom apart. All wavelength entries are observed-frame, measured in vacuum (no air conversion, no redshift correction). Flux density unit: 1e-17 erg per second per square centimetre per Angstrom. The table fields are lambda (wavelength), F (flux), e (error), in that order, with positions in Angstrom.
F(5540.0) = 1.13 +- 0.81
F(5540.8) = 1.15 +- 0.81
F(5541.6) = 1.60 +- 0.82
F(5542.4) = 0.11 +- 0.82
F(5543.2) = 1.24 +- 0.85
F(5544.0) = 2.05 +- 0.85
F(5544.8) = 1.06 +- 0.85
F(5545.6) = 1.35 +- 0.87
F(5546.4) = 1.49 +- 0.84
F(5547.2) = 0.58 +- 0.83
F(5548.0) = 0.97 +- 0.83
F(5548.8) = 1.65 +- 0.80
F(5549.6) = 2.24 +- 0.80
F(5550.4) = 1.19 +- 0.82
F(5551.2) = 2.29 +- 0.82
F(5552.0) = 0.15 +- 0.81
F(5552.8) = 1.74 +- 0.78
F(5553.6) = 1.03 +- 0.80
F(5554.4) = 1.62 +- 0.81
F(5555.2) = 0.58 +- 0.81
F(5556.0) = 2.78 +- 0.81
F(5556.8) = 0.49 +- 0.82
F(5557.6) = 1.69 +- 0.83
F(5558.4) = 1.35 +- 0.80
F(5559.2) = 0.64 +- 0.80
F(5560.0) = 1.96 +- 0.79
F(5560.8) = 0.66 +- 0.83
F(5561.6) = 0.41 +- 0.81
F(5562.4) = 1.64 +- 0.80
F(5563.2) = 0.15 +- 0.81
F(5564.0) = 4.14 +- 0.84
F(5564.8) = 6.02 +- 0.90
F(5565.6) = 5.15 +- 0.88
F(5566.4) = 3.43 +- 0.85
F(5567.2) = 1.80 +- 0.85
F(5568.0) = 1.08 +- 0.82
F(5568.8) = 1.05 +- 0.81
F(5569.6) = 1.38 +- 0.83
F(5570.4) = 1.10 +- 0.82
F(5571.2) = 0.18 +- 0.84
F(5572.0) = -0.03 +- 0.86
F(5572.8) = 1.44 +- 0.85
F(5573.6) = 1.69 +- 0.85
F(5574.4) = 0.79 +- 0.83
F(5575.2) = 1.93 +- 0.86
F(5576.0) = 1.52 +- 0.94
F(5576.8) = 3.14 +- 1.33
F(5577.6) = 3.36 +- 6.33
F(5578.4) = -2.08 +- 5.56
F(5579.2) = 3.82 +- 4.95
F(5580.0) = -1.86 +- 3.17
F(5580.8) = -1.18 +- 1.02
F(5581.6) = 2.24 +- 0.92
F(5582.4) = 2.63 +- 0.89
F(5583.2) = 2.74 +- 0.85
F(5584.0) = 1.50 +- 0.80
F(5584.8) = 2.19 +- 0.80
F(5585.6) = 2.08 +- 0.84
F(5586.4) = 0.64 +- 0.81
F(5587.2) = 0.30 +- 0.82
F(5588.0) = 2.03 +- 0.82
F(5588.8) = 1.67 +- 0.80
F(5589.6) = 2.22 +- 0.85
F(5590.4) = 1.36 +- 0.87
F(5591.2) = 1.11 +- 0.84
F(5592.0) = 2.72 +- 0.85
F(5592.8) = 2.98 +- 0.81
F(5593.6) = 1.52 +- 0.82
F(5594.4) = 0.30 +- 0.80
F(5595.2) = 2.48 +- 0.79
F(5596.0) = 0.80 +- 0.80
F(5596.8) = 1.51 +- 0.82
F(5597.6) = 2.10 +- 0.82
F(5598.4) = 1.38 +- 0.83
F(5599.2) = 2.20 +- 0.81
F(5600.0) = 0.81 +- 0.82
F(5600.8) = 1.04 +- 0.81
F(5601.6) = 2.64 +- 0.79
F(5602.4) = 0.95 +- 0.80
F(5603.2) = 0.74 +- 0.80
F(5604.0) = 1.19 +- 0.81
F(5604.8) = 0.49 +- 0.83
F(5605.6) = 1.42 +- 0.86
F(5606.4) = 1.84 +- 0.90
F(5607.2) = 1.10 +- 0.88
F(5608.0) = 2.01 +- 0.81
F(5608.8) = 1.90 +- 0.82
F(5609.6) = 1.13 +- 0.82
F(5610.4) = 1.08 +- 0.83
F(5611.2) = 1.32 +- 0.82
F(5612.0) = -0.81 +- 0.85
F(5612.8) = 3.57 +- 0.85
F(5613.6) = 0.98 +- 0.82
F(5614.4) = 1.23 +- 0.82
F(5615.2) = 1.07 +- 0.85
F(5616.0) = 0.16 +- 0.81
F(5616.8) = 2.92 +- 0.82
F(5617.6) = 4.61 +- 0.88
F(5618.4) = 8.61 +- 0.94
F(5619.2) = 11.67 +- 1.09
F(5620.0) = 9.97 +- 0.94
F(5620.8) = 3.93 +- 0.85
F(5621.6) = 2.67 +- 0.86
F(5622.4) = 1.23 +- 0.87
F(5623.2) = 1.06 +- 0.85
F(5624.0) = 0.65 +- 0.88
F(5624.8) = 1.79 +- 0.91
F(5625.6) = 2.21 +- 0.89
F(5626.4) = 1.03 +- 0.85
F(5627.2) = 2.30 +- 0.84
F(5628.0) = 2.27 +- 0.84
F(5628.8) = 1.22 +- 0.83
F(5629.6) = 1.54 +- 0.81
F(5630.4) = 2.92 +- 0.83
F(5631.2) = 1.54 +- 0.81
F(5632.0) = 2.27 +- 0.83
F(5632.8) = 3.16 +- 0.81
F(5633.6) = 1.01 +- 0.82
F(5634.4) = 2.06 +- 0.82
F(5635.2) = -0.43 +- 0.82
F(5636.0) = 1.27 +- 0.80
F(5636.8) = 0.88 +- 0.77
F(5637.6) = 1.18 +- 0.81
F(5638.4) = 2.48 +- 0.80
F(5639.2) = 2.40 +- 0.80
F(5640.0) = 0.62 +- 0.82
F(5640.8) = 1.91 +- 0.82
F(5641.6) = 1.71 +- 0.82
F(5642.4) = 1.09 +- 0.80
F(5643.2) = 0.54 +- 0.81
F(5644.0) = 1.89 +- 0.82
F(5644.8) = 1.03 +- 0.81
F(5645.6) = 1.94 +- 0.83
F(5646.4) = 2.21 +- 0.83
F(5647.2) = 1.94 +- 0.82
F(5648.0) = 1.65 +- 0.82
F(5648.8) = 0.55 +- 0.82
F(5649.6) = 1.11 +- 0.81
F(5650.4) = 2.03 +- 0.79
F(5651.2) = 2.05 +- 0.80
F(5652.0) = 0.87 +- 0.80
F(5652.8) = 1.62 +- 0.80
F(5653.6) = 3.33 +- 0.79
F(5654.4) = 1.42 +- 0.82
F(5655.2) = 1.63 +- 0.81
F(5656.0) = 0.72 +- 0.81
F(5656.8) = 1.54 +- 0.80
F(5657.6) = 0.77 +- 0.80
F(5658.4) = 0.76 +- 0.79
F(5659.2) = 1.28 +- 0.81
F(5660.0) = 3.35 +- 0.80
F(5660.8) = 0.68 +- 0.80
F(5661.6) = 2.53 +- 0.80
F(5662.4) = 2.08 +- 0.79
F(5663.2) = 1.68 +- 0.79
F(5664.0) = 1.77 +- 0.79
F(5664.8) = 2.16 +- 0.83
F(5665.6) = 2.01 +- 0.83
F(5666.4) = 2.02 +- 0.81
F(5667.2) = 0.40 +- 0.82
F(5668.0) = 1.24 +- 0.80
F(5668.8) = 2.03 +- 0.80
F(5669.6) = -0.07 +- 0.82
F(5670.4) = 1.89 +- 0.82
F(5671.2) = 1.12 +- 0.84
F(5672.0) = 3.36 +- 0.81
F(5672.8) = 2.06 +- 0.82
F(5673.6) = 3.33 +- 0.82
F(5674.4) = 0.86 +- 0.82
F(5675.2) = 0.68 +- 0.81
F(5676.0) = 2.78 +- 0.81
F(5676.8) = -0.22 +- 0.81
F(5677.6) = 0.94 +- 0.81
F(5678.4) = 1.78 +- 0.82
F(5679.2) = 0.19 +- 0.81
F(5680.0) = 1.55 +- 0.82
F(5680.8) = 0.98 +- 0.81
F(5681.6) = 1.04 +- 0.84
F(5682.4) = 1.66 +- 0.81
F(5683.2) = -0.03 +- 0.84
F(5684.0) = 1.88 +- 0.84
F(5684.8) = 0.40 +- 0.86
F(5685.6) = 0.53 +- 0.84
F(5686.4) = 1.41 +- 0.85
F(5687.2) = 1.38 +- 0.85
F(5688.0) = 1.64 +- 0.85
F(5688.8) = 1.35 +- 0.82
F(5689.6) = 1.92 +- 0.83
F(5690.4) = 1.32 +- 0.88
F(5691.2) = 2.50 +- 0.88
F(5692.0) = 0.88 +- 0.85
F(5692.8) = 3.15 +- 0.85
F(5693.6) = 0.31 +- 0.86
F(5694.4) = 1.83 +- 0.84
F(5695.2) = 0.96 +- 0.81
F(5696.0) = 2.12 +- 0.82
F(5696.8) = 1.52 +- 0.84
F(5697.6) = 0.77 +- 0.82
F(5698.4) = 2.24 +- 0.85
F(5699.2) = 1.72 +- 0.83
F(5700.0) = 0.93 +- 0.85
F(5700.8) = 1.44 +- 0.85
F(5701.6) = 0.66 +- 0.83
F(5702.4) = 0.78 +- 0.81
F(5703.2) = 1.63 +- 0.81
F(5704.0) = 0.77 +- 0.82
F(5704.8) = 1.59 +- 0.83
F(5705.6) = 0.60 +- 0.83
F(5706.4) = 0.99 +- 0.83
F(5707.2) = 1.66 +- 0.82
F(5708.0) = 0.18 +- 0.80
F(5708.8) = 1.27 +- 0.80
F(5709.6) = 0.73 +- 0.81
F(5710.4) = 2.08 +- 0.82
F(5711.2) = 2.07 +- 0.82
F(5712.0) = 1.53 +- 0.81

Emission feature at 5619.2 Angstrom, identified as [O III] 5007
